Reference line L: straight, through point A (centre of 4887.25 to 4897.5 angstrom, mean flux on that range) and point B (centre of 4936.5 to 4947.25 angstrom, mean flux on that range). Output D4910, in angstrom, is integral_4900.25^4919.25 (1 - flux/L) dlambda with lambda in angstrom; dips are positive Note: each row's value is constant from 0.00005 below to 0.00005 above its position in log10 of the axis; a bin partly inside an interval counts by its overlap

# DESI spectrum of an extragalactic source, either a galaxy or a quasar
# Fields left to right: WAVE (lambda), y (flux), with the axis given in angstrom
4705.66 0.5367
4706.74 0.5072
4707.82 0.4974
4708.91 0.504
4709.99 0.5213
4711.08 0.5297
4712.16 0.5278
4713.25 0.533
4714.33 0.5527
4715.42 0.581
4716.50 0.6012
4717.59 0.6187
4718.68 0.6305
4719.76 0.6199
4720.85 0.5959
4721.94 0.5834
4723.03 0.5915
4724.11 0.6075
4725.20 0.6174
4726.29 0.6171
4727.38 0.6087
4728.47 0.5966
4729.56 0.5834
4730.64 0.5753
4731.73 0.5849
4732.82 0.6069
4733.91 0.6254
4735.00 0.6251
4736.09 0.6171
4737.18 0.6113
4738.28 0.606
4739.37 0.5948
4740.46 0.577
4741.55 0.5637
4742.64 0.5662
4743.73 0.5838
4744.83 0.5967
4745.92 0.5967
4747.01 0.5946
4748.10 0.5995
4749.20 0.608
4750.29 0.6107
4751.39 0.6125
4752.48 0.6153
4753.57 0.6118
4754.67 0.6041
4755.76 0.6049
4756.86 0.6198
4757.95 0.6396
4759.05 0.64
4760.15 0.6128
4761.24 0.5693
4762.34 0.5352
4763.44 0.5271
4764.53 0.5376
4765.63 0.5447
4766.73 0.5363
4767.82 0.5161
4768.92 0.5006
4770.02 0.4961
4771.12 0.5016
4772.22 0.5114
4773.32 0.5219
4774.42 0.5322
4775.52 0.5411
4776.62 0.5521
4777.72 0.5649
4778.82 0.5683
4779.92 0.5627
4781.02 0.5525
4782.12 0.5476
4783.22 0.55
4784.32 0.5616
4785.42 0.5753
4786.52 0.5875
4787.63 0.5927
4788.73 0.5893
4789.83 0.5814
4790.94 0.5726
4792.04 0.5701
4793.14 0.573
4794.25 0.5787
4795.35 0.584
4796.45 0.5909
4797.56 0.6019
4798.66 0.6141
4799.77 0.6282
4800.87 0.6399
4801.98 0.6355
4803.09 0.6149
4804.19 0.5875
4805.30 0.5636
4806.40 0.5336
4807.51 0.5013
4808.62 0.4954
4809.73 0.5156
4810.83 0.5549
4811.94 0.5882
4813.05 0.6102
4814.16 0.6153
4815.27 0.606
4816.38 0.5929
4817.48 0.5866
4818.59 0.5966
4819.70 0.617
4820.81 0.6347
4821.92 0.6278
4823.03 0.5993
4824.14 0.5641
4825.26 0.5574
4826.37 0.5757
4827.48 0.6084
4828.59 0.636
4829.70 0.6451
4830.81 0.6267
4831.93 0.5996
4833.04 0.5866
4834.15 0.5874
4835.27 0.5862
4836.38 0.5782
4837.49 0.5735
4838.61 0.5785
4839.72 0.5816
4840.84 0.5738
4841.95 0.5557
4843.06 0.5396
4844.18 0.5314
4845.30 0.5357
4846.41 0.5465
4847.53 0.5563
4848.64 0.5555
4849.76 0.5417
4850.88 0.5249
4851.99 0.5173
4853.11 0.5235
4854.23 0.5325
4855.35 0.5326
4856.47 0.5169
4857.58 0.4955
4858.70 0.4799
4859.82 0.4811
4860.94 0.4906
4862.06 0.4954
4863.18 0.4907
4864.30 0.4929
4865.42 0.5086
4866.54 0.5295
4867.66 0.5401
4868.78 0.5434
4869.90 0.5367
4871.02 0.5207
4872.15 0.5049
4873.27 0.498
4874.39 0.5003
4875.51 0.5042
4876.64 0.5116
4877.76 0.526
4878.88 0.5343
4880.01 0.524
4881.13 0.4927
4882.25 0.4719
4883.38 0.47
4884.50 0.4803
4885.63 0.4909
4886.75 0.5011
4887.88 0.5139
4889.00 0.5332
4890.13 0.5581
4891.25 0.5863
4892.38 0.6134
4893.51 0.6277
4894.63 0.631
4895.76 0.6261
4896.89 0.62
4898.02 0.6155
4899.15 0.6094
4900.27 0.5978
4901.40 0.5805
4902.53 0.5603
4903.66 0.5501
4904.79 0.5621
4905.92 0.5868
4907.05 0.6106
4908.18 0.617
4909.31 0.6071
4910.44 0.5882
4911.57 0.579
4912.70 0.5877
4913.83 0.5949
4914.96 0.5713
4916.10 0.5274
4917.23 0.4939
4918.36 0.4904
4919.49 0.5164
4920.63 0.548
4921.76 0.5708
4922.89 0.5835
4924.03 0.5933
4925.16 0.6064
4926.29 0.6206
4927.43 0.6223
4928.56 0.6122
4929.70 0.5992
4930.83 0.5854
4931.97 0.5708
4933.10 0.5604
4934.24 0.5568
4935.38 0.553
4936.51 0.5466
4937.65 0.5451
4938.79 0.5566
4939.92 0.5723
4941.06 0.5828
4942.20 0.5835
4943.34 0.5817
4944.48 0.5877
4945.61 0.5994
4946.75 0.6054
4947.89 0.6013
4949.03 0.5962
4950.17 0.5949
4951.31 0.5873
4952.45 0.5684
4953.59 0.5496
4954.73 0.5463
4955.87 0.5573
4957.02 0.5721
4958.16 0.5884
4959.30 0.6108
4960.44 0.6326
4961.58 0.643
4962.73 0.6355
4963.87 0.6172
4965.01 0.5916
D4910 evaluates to 0.5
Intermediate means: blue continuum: 0.589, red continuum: 0.578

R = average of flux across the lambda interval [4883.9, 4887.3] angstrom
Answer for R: 0.491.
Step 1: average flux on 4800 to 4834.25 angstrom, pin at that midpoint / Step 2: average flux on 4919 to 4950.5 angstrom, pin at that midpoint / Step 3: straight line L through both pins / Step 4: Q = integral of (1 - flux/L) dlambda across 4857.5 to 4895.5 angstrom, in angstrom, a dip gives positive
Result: 4.2 angstrom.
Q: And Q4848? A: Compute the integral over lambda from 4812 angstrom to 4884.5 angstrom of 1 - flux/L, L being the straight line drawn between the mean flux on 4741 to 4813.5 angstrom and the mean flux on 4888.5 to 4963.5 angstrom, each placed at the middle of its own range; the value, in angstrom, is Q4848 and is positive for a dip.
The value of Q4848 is 3.5 angstrom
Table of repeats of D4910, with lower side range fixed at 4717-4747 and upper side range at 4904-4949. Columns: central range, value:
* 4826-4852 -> 0.59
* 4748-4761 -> -0.37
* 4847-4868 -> 2.48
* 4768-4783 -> 1.51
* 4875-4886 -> 1.54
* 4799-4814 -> 0.38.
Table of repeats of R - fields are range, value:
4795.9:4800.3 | 0.608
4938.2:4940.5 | 0.565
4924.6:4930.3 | 0.612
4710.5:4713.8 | 0.53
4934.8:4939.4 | 0.551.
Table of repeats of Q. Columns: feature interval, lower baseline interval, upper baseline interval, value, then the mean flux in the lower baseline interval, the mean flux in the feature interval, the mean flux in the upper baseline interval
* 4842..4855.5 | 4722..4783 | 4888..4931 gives 1.0 angstrom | 0.579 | 0.537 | 0.583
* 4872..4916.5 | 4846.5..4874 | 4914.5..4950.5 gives -1.1 angstrom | 0.517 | 0.557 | 0.573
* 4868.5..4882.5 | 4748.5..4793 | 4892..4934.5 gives 1.6 angstrom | 0.567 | 0.513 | 0.584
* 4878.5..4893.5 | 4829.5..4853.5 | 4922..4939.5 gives 1.3 angstrom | 0.565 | 0.524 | 0.581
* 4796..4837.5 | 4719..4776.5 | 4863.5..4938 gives -1.5 angstrom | 0.582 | 0.592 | 0.556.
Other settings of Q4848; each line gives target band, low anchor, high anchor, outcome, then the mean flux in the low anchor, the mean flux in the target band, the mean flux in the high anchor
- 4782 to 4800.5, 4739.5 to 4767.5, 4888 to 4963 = 0.1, 0.588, 0.584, 0.582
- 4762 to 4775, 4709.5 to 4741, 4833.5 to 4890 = 1.1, 0.591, 0.521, 0.525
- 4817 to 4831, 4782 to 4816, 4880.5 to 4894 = -1.0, 0.58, 0.605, 0.528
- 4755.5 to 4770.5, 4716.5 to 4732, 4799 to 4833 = 0.9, 0.602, 0.562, 0.592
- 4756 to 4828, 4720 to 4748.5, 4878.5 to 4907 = 1.3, 0.597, 0.573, 0.559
